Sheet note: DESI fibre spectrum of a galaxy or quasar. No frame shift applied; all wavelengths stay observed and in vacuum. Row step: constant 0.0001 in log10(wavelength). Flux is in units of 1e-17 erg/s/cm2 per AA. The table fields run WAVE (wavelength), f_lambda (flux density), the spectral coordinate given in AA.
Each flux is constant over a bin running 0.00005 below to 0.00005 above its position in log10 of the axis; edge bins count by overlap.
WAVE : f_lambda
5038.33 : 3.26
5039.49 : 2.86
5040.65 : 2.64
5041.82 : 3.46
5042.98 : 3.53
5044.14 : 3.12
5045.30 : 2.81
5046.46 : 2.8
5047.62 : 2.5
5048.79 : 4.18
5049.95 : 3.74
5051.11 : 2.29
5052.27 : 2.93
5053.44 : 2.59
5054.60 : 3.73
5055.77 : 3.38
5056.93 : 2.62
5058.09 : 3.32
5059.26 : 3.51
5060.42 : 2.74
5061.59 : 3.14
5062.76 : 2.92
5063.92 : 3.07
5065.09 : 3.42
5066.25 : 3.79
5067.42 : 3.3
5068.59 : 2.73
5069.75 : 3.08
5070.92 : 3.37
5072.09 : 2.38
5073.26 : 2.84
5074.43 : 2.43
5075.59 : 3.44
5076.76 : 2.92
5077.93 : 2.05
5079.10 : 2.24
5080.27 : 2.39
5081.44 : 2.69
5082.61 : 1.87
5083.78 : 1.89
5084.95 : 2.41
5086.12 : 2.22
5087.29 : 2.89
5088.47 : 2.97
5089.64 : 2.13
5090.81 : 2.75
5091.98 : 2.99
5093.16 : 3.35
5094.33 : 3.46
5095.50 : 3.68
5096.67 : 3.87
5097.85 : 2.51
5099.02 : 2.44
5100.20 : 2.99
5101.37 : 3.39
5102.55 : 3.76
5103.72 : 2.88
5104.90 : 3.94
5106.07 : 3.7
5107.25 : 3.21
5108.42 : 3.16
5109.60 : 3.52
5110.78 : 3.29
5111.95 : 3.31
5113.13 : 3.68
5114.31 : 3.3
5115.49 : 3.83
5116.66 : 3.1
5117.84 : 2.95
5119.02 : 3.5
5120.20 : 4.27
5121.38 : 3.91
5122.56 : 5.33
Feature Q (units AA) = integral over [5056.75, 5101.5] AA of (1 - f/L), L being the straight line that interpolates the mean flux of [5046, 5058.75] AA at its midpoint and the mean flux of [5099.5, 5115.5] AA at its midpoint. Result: 5.1 AA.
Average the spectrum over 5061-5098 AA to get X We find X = 2.85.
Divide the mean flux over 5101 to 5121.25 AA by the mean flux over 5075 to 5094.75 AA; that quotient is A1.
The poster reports 1.32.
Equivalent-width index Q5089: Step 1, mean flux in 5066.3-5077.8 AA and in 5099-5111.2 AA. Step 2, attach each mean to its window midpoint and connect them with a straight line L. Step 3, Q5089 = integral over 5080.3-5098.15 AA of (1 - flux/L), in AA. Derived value 2.18 AA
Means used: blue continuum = 2.95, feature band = 2.77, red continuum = 3.34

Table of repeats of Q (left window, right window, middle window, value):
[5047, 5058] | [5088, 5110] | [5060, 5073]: 0.23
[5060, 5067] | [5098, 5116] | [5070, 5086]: 3.48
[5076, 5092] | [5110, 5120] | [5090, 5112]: -2.16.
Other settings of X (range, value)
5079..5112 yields 2.97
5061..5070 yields 3.18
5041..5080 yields 3.03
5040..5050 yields 3.16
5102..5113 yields 3.43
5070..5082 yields 2.69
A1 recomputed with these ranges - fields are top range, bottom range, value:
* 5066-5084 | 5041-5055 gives 0.87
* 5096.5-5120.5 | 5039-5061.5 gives 1.08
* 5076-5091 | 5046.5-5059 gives 0.77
